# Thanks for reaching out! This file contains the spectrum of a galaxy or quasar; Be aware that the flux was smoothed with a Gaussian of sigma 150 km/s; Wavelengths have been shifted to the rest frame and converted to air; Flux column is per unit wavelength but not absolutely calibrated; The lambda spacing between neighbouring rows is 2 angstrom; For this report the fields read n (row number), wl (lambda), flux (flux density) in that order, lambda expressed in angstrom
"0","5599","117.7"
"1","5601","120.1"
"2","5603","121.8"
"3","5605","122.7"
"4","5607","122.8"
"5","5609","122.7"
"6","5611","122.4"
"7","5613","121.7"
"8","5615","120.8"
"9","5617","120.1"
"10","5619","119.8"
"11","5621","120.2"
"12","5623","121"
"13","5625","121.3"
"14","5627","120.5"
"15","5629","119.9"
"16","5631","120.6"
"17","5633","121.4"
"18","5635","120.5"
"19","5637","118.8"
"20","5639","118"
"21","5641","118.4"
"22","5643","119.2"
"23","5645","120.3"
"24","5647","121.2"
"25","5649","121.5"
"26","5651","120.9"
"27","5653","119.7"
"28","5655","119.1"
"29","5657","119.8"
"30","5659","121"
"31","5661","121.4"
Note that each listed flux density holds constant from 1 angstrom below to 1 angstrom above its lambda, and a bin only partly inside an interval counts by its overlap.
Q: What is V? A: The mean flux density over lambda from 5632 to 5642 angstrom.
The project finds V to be 119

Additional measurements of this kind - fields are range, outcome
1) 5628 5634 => 121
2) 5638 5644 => 119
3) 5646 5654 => 121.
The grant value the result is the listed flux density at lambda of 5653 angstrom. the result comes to 119.7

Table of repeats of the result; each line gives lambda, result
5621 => 120.2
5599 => 117.7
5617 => 120.1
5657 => 119.8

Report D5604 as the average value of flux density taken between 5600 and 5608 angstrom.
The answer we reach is 122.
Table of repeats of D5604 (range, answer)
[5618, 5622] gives 120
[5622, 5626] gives 121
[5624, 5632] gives 121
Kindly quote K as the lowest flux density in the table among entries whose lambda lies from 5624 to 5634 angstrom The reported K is 119.9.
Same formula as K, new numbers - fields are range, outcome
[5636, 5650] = 118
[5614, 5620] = 119.8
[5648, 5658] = 119.1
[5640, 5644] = 118.4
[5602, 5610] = 121.8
